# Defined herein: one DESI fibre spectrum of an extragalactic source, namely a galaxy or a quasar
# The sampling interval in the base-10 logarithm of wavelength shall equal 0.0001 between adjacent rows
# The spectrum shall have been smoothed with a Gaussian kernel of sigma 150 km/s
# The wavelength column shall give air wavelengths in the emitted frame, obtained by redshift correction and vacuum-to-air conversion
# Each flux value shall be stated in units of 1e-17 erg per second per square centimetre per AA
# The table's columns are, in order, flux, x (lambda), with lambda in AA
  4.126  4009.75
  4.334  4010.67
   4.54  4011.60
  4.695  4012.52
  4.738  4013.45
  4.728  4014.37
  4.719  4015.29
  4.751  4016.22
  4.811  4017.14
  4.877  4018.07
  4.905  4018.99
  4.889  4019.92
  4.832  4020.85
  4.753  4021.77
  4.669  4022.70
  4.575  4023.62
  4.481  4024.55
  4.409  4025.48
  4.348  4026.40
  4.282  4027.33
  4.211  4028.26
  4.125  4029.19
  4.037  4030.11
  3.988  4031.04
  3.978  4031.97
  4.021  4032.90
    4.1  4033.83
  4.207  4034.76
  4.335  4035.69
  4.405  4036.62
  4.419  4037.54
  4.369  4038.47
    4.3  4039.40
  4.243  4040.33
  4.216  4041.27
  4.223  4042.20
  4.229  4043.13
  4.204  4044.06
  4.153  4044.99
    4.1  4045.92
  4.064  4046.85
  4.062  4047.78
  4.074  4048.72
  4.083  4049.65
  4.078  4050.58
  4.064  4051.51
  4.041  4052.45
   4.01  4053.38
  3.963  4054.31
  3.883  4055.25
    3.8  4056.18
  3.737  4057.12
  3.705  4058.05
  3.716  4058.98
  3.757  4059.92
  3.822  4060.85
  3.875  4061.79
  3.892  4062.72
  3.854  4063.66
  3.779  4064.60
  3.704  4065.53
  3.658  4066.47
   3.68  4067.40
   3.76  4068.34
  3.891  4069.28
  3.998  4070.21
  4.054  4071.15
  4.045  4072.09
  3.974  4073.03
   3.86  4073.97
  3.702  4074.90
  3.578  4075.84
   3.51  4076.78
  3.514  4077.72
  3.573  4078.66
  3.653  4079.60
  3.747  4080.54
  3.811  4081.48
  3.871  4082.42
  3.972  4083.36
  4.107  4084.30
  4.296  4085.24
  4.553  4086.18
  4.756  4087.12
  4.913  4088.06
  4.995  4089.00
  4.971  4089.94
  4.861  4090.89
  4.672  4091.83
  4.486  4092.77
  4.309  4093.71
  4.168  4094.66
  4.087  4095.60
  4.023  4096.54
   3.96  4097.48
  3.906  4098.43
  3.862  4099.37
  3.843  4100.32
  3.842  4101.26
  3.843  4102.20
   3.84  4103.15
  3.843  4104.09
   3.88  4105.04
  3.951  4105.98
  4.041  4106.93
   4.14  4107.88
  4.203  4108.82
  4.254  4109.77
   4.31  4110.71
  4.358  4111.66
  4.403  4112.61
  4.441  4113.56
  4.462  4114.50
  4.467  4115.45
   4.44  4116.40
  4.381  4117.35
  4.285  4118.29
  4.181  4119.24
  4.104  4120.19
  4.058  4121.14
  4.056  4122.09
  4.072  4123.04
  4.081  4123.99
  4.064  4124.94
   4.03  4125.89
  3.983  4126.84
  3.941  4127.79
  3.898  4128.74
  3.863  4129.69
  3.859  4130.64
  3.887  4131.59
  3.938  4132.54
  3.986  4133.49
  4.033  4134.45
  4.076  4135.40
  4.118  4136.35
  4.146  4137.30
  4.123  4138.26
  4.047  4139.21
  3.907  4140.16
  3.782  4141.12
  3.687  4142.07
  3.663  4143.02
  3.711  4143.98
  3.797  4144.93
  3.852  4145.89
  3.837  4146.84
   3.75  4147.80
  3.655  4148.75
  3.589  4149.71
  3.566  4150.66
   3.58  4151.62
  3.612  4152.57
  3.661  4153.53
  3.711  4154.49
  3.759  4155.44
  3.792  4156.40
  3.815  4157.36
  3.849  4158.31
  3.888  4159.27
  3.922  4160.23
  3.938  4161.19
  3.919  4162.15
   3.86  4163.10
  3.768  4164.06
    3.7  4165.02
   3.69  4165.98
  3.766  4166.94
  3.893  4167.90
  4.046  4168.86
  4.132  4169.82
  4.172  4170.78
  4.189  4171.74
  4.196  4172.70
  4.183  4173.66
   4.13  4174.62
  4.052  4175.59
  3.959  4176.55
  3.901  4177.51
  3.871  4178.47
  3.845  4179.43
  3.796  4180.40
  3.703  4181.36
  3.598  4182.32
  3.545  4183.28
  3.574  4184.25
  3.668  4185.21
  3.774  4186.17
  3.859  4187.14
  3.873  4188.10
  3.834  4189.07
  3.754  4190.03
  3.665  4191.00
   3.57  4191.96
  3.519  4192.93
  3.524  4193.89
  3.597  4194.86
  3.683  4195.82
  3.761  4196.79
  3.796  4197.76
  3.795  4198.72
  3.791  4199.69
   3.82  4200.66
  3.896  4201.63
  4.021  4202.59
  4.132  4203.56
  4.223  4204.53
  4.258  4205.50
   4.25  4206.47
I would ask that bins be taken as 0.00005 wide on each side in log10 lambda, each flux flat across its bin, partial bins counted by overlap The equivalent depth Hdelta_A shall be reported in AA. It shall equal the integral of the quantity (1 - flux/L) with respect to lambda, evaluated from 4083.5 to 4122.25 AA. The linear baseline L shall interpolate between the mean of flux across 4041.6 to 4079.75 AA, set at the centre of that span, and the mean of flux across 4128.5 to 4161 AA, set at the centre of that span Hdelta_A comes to -4.0 AA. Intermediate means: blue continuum 3.89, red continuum 3.83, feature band 4.26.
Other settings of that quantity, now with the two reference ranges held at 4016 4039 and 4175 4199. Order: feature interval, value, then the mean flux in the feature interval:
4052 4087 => 3.2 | 3.86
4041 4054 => 0.7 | 4.11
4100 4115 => -0.1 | 4.11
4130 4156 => 0.7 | 3.83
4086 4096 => -1.1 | 4.62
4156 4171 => -0.1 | 3.88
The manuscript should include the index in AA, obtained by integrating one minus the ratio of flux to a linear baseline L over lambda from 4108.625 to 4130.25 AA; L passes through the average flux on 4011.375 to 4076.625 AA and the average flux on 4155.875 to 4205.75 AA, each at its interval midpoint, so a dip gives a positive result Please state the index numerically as -1.0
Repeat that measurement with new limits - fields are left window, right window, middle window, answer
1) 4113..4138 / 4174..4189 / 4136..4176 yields 0.80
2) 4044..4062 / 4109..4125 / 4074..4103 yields 0.14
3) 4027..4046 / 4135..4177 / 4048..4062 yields 0.80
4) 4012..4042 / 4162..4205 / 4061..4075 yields 1.43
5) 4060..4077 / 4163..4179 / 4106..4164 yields -0.91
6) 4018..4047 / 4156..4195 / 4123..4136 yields 0.07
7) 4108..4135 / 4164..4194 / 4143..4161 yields 1.08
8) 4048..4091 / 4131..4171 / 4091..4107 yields -0.50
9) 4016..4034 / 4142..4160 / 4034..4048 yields 0.41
